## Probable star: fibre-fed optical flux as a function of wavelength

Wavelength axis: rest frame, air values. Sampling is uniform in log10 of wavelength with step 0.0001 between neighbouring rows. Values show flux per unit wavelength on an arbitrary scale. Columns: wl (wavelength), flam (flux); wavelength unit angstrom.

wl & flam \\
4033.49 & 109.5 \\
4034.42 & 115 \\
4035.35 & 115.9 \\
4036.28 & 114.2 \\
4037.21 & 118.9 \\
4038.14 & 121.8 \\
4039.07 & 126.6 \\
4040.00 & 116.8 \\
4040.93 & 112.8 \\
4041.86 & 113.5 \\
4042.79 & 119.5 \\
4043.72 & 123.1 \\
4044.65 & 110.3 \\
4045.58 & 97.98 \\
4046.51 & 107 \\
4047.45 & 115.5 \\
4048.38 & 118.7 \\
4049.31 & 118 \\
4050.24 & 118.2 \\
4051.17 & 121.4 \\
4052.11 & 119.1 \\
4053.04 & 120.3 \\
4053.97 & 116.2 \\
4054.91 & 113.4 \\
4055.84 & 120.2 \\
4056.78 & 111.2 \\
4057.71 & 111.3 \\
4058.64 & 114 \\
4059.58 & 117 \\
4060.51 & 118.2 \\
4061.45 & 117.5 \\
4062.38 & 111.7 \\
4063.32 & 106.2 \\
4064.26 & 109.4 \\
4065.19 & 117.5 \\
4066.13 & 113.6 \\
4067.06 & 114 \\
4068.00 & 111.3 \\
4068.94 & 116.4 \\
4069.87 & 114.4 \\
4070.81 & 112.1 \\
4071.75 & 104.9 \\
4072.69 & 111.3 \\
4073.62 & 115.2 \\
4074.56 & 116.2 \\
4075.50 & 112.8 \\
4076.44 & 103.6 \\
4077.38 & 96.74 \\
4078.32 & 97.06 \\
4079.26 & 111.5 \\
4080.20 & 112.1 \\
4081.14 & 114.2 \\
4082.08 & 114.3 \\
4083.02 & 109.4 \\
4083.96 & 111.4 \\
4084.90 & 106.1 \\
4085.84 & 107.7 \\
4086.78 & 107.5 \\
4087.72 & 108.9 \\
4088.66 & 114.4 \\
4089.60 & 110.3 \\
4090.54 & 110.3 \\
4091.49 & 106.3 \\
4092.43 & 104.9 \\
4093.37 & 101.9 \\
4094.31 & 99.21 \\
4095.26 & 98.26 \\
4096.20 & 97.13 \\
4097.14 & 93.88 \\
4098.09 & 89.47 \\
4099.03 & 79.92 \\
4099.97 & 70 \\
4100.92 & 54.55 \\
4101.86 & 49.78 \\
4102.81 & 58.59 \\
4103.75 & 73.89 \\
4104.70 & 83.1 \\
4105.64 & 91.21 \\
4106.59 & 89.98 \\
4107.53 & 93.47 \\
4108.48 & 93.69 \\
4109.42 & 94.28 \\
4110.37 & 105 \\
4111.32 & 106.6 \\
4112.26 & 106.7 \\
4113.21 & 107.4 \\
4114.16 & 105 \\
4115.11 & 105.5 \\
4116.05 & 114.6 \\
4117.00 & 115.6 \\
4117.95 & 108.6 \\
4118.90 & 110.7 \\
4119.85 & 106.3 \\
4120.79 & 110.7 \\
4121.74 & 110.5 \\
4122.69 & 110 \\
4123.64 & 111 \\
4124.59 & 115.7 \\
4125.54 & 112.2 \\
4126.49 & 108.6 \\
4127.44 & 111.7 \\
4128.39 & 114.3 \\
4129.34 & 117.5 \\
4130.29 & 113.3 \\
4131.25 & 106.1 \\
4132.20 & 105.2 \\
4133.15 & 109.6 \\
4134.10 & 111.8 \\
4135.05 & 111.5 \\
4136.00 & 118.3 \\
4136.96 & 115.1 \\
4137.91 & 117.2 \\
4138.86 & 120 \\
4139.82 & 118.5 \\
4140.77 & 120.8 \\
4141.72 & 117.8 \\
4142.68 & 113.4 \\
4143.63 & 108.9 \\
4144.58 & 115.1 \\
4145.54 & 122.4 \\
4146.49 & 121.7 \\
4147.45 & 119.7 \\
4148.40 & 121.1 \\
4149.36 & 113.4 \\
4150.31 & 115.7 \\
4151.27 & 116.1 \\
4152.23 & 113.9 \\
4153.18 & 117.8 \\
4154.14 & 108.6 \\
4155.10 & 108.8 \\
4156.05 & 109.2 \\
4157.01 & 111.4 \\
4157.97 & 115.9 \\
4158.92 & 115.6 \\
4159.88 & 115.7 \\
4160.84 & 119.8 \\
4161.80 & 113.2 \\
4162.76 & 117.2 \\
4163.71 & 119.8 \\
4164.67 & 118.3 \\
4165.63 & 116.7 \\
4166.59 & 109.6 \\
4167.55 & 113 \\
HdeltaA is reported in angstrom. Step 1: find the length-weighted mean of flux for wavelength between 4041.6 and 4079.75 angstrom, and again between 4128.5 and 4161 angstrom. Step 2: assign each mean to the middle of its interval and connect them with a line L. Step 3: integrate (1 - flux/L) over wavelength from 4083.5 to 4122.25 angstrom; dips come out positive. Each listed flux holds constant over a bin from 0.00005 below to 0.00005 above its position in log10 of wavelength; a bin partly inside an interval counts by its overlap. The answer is 5.47 angstrom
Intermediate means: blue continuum 113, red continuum 115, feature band 97.9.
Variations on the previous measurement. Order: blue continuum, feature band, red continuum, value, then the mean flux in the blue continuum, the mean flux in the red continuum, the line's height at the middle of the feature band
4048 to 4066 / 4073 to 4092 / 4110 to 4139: 0.8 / 116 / 111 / 114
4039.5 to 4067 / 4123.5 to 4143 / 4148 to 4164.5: 0.2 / 115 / 115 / 115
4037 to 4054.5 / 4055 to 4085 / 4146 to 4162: 1.2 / 117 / 115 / 116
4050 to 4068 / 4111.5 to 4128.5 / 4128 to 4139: 0.5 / 115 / 113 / 113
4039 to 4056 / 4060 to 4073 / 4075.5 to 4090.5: -0.1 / 116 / 109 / 112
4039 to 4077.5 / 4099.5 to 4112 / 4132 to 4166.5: 3.5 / 114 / 115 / 115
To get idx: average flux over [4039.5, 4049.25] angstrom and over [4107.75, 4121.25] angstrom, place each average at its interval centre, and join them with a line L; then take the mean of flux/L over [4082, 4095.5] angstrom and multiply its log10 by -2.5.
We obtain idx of 0.02 mag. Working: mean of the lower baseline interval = 114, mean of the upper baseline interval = 106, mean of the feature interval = 107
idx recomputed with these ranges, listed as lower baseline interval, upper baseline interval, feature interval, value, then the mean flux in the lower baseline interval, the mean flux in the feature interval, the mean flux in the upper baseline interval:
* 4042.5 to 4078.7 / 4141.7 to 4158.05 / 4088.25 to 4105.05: 0.273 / 113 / 88.6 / 115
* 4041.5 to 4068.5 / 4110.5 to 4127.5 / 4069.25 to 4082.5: 0.032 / 115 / 110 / 110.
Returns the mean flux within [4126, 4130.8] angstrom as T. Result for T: 113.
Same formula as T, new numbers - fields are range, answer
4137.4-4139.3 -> 119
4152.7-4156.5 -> 111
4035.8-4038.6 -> 118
